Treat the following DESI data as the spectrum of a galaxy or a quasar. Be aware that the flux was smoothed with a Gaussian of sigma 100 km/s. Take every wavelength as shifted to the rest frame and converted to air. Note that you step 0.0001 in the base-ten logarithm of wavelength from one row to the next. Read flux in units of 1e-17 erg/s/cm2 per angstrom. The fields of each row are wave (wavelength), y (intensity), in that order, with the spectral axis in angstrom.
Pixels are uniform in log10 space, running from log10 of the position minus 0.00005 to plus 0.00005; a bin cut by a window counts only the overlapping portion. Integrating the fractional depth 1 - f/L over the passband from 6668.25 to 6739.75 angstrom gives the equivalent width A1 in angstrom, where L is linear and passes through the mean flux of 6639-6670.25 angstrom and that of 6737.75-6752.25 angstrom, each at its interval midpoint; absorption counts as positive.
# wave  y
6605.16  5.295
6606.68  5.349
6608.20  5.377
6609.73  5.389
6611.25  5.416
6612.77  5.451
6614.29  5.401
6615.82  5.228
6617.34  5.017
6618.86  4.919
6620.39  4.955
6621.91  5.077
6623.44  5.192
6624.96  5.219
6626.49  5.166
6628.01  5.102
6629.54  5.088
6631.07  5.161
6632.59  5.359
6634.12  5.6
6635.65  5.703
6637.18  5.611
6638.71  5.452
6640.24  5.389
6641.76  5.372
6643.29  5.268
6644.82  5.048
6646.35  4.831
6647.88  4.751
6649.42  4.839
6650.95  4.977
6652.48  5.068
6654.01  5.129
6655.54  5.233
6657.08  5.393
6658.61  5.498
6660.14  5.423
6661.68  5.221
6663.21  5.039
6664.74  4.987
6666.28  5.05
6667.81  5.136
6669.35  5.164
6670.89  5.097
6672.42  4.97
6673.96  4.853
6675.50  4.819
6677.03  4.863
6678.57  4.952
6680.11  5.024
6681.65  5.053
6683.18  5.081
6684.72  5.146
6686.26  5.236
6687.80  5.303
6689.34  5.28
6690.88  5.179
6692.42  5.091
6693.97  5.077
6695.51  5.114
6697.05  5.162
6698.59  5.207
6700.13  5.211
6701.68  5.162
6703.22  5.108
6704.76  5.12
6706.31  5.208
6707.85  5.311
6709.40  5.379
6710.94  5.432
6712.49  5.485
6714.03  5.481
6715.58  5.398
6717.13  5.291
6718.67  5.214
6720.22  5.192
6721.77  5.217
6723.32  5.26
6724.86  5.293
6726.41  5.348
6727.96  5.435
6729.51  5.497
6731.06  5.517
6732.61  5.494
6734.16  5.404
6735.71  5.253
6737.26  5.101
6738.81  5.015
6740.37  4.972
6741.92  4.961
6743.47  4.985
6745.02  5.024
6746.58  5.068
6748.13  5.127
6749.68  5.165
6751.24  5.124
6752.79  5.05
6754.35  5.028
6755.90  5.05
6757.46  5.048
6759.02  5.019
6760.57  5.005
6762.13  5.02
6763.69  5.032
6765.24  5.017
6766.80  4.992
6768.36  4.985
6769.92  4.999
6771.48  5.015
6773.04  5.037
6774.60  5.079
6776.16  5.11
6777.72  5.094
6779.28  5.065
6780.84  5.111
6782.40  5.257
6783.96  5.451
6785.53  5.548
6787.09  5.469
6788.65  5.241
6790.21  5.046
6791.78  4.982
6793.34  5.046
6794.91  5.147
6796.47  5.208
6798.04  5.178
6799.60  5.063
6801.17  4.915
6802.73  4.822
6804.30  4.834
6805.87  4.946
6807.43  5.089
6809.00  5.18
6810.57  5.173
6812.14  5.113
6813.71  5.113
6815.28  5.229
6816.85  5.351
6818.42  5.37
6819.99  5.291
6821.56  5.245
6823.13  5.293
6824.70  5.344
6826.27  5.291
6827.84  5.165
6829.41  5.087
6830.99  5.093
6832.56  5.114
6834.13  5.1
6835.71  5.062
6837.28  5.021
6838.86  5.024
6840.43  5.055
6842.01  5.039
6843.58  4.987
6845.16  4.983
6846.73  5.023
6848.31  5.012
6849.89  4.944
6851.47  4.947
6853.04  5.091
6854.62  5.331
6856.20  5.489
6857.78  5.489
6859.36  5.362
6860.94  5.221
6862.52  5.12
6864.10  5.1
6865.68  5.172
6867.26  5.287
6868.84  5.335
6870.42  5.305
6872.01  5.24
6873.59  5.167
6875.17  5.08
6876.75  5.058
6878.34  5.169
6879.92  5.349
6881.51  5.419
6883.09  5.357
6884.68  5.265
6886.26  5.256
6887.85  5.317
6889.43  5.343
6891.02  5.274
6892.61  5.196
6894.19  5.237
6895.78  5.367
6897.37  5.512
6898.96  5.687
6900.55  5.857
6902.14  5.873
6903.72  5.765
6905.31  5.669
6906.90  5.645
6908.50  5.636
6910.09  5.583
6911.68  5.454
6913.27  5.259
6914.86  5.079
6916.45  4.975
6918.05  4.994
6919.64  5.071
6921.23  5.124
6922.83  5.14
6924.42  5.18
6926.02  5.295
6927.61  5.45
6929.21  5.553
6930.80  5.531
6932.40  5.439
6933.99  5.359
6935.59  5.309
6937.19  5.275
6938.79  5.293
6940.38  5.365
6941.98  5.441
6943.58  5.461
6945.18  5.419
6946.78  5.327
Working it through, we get -1.6 angstrom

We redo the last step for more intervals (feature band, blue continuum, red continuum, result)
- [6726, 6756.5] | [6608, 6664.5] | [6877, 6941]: 0.6 angstrom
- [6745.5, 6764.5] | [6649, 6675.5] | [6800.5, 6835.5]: 0.3 angstrom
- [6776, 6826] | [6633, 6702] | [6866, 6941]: 0.9 angstrom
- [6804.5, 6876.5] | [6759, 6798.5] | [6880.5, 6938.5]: 1.1 angstrom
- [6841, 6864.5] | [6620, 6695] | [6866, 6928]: 0.7 angstrom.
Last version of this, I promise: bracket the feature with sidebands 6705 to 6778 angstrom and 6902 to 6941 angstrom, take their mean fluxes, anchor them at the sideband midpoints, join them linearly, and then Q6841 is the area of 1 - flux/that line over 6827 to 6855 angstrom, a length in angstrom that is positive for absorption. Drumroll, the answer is 1.2 angstrom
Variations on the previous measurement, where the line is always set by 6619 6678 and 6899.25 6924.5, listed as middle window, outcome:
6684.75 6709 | 0.08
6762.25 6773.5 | 0.55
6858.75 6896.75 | 0.87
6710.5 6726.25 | -0.31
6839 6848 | 0.55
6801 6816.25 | 0.74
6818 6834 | 0.31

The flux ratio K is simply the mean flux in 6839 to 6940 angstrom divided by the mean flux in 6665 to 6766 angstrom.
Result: 1.0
